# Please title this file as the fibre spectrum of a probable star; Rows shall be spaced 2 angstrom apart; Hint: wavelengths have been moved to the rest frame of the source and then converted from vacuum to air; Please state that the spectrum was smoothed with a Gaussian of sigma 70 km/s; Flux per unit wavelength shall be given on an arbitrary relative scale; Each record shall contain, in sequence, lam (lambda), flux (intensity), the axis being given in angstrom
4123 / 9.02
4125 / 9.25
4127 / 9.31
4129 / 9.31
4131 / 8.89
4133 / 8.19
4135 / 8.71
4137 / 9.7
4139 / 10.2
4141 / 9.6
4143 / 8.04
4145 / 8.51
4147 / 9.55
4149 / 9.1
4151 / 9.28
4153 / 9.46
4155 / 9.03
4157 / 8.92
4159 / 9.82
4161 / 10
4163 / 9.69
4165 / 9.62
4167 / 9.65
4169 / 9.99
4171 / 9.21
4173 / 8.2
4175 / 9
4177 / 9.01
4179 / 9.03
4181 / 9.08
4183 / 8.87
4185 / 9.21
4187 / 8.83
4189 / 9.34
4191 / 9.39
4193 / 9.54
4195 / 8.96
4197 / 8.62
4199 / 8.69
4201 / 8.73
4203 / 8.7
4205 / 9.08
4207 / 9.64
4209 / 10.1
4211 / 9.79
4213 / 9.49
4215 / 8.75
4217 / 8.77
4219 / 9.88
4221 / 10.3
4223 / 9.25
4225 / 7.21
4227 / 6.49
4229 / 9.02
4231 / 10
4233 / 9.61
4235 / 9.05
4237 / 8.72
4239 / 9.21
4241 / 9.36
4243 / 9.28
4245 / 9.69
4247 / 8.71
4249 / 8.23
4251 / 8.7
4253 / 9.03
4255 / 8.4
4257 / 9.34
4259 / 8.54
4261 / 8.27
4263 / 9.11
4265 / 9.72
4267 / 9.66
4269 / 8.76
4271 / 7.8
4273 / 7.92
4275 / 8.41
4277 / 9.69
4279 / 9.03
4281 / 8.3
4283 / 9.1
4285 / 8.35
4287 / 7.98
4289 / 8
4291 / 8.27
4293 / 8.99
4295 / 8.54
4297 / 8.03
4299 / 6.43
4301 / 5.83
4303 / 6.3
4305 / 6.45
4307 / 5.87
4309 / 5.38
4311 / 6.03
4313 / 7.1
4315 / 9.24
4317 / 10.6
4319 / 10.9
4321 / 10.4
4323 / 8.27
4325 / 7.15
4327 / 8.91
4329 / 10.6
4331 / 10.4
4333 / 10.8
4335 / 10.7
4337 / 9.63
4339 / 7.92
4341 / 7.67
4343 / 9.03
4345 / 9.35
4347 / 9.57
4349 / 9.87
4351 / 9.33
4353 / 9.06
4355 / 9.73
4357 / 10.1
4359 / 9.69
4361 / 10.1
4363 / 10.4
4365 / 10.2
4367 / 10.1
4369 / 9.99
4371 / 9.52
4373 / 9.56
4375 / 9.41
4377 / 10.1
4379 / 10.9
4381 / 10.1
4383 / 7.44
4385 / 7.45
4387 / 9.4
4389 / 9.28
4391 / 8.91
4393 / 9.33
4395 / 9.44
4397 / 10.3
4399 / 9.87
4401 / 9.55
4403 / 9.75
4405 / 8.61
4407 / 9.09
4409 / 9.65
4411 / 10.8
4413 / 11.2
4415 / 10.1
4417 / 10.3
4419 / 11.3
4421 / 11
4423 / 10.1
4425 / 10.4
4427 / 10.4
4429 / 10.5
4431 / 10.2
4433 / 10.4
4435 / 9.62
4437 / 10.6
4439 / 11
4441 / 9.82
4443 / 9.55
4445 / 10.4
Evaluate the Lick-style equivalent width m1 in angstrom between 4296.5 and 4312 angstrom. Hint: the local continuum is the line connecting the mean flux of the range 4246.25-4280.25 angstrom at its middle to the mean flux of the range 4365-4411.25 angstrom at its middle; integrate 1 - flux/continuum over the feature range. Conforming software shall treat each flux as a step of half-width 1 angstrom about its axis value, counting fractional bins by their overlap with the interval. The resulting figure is 4.8 angstrom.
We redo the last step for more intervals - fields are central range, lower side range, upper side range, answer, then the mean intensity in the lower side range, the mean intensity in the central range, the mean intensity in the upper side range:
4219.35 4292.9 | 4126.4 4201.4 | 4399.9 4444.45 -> 5.58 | 9.17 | 8.8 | 10.2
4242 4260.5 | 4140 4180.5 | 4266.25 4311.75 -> -1.47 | 9.23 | 8.86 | 7.79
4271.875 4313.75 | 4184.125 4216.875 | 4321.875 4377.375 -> 7.89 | 9.17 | 7.62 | 9.54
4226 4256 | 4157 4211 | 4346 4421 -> 1.53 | 9.24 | 8.9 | 9.73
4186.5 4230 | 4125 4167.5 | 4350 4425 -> 1.68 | 9.26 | 9.03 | 9.77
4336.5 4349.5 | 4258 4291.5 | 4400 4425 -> 0.60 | 8.65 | 8.95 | 10.1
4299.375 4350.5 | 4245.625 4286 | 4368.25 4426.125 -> 3.78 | 8.76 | 8.54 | 9.75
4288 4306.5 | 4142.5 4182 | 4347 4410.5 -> 4.02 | 9.22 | 7.38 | 9.57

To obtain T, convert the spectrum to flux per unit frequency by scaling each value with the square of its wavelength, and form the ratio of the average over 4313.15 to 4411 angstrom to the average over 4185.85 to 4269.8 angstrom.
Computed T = 1.1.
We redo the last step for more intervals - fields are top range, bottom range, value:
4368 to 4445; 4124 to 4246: 1.20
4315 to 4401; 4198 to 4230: 1.14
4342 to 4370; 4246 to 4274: 1.17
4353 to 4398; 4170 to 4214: 1.15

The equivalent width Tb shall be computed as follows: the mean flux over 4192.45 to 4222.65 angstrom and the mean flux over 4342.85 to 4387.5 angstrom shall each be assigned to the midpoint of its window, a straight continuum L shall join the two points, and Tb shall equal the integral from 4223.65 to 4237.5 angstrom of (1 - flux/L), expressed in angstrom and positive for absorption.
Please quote 1.1 angstrom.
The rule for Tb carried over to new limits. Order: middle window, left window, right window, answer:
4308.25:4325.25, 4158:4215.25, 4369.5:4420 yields 1.91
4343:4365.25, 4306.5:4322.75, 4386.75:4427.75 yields -1.81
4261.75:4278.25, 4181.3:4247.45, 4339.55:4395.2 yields 0.63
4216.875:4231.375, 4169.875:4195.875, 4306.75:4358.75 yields 0.37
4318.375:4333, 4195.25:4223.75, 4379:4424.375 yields -0.05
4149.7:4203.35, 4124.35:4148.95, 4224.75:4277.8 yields -1.05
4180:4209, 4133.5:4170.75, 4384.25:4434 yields 1.13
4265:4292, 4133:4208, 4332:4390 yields 2.23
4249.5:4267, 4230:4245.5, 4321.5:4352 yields 0.80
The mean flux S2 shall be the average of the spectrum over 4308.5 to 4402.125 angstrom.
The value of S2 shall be 9.36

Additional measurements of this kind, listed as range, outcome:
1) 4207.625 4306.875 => 8.63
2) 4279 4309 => 7.58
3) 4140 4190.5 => 9.2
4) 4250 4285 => 8.8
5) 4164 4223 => 9.22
